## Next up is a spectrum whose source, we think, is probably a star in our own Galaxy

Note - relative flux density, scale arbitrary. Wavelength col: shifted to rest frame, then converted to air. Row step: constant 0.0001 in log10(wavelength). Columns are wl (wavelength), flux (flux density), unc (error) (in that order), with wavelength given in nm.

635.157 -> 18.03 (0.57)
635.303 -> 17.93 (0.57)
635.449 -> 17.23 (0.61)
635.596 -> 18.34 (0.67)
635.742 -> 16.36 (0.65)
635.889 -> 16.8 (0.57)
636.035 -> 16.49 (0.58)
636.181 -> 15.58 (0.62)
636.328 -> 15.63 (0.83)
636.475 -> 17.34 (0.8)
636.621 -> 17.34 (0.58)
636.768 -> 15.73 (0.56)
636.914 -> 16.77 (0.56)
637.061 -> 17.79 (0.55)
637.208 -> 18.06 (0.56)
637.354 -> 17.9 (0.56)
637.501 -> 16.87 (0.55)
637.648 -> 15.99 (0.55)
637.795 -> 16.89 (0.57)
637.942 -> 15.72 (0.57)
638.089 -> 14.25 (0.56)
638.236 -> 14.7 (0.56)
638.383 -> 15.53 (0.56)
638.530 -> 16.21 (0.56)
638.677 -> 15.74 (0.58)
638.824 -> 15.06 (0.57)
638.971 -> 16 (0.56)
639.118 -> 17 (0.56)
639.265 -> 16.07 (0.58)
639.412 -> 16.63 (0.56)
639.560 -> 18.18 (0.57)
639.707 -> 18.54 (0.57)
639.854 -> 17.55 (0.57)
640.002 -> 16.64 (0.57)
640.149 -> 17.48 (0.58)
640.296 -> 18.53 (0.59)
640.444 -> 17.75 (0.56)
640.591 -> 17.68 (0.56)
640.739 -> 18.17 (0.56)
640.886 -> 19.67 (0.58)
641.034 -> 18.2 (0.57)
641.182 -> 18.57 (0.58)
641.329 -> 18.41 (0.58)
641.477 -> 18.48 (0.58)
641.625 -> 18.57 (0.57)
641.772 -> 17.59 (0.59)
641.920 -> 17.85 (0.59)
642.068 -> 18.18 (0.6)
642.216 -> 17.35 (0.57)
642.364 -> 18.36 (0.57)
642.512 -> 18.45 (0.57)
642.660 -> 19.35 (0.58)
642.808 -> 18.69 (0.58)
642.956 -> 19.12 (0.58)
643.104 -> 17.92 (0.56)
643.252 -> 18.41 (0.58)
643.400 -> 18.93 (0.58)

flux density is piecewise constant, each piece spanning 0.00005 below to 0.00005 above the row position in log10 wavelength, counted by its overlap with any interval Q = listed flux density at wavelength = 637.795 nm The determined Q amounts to 16.89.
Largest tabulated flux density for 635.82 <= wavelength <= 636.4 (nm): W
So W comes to 16.8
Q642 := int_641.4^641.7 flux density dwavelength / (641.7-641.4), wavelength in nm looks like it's 18.5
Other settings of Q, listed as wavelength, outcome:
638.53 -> 16.21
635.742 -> 16.36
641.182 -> 18.57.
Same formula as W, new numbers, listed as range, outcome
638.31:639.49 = 17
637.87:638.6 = 16.21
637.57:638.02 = 16.89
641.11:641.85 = 18.57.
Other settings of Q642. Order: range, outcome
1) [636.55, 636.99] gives 16.6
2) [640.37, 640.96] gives 18.3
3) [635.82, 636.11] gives 16.7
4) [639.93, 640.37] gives 17.6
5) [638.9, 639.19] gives 16.5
